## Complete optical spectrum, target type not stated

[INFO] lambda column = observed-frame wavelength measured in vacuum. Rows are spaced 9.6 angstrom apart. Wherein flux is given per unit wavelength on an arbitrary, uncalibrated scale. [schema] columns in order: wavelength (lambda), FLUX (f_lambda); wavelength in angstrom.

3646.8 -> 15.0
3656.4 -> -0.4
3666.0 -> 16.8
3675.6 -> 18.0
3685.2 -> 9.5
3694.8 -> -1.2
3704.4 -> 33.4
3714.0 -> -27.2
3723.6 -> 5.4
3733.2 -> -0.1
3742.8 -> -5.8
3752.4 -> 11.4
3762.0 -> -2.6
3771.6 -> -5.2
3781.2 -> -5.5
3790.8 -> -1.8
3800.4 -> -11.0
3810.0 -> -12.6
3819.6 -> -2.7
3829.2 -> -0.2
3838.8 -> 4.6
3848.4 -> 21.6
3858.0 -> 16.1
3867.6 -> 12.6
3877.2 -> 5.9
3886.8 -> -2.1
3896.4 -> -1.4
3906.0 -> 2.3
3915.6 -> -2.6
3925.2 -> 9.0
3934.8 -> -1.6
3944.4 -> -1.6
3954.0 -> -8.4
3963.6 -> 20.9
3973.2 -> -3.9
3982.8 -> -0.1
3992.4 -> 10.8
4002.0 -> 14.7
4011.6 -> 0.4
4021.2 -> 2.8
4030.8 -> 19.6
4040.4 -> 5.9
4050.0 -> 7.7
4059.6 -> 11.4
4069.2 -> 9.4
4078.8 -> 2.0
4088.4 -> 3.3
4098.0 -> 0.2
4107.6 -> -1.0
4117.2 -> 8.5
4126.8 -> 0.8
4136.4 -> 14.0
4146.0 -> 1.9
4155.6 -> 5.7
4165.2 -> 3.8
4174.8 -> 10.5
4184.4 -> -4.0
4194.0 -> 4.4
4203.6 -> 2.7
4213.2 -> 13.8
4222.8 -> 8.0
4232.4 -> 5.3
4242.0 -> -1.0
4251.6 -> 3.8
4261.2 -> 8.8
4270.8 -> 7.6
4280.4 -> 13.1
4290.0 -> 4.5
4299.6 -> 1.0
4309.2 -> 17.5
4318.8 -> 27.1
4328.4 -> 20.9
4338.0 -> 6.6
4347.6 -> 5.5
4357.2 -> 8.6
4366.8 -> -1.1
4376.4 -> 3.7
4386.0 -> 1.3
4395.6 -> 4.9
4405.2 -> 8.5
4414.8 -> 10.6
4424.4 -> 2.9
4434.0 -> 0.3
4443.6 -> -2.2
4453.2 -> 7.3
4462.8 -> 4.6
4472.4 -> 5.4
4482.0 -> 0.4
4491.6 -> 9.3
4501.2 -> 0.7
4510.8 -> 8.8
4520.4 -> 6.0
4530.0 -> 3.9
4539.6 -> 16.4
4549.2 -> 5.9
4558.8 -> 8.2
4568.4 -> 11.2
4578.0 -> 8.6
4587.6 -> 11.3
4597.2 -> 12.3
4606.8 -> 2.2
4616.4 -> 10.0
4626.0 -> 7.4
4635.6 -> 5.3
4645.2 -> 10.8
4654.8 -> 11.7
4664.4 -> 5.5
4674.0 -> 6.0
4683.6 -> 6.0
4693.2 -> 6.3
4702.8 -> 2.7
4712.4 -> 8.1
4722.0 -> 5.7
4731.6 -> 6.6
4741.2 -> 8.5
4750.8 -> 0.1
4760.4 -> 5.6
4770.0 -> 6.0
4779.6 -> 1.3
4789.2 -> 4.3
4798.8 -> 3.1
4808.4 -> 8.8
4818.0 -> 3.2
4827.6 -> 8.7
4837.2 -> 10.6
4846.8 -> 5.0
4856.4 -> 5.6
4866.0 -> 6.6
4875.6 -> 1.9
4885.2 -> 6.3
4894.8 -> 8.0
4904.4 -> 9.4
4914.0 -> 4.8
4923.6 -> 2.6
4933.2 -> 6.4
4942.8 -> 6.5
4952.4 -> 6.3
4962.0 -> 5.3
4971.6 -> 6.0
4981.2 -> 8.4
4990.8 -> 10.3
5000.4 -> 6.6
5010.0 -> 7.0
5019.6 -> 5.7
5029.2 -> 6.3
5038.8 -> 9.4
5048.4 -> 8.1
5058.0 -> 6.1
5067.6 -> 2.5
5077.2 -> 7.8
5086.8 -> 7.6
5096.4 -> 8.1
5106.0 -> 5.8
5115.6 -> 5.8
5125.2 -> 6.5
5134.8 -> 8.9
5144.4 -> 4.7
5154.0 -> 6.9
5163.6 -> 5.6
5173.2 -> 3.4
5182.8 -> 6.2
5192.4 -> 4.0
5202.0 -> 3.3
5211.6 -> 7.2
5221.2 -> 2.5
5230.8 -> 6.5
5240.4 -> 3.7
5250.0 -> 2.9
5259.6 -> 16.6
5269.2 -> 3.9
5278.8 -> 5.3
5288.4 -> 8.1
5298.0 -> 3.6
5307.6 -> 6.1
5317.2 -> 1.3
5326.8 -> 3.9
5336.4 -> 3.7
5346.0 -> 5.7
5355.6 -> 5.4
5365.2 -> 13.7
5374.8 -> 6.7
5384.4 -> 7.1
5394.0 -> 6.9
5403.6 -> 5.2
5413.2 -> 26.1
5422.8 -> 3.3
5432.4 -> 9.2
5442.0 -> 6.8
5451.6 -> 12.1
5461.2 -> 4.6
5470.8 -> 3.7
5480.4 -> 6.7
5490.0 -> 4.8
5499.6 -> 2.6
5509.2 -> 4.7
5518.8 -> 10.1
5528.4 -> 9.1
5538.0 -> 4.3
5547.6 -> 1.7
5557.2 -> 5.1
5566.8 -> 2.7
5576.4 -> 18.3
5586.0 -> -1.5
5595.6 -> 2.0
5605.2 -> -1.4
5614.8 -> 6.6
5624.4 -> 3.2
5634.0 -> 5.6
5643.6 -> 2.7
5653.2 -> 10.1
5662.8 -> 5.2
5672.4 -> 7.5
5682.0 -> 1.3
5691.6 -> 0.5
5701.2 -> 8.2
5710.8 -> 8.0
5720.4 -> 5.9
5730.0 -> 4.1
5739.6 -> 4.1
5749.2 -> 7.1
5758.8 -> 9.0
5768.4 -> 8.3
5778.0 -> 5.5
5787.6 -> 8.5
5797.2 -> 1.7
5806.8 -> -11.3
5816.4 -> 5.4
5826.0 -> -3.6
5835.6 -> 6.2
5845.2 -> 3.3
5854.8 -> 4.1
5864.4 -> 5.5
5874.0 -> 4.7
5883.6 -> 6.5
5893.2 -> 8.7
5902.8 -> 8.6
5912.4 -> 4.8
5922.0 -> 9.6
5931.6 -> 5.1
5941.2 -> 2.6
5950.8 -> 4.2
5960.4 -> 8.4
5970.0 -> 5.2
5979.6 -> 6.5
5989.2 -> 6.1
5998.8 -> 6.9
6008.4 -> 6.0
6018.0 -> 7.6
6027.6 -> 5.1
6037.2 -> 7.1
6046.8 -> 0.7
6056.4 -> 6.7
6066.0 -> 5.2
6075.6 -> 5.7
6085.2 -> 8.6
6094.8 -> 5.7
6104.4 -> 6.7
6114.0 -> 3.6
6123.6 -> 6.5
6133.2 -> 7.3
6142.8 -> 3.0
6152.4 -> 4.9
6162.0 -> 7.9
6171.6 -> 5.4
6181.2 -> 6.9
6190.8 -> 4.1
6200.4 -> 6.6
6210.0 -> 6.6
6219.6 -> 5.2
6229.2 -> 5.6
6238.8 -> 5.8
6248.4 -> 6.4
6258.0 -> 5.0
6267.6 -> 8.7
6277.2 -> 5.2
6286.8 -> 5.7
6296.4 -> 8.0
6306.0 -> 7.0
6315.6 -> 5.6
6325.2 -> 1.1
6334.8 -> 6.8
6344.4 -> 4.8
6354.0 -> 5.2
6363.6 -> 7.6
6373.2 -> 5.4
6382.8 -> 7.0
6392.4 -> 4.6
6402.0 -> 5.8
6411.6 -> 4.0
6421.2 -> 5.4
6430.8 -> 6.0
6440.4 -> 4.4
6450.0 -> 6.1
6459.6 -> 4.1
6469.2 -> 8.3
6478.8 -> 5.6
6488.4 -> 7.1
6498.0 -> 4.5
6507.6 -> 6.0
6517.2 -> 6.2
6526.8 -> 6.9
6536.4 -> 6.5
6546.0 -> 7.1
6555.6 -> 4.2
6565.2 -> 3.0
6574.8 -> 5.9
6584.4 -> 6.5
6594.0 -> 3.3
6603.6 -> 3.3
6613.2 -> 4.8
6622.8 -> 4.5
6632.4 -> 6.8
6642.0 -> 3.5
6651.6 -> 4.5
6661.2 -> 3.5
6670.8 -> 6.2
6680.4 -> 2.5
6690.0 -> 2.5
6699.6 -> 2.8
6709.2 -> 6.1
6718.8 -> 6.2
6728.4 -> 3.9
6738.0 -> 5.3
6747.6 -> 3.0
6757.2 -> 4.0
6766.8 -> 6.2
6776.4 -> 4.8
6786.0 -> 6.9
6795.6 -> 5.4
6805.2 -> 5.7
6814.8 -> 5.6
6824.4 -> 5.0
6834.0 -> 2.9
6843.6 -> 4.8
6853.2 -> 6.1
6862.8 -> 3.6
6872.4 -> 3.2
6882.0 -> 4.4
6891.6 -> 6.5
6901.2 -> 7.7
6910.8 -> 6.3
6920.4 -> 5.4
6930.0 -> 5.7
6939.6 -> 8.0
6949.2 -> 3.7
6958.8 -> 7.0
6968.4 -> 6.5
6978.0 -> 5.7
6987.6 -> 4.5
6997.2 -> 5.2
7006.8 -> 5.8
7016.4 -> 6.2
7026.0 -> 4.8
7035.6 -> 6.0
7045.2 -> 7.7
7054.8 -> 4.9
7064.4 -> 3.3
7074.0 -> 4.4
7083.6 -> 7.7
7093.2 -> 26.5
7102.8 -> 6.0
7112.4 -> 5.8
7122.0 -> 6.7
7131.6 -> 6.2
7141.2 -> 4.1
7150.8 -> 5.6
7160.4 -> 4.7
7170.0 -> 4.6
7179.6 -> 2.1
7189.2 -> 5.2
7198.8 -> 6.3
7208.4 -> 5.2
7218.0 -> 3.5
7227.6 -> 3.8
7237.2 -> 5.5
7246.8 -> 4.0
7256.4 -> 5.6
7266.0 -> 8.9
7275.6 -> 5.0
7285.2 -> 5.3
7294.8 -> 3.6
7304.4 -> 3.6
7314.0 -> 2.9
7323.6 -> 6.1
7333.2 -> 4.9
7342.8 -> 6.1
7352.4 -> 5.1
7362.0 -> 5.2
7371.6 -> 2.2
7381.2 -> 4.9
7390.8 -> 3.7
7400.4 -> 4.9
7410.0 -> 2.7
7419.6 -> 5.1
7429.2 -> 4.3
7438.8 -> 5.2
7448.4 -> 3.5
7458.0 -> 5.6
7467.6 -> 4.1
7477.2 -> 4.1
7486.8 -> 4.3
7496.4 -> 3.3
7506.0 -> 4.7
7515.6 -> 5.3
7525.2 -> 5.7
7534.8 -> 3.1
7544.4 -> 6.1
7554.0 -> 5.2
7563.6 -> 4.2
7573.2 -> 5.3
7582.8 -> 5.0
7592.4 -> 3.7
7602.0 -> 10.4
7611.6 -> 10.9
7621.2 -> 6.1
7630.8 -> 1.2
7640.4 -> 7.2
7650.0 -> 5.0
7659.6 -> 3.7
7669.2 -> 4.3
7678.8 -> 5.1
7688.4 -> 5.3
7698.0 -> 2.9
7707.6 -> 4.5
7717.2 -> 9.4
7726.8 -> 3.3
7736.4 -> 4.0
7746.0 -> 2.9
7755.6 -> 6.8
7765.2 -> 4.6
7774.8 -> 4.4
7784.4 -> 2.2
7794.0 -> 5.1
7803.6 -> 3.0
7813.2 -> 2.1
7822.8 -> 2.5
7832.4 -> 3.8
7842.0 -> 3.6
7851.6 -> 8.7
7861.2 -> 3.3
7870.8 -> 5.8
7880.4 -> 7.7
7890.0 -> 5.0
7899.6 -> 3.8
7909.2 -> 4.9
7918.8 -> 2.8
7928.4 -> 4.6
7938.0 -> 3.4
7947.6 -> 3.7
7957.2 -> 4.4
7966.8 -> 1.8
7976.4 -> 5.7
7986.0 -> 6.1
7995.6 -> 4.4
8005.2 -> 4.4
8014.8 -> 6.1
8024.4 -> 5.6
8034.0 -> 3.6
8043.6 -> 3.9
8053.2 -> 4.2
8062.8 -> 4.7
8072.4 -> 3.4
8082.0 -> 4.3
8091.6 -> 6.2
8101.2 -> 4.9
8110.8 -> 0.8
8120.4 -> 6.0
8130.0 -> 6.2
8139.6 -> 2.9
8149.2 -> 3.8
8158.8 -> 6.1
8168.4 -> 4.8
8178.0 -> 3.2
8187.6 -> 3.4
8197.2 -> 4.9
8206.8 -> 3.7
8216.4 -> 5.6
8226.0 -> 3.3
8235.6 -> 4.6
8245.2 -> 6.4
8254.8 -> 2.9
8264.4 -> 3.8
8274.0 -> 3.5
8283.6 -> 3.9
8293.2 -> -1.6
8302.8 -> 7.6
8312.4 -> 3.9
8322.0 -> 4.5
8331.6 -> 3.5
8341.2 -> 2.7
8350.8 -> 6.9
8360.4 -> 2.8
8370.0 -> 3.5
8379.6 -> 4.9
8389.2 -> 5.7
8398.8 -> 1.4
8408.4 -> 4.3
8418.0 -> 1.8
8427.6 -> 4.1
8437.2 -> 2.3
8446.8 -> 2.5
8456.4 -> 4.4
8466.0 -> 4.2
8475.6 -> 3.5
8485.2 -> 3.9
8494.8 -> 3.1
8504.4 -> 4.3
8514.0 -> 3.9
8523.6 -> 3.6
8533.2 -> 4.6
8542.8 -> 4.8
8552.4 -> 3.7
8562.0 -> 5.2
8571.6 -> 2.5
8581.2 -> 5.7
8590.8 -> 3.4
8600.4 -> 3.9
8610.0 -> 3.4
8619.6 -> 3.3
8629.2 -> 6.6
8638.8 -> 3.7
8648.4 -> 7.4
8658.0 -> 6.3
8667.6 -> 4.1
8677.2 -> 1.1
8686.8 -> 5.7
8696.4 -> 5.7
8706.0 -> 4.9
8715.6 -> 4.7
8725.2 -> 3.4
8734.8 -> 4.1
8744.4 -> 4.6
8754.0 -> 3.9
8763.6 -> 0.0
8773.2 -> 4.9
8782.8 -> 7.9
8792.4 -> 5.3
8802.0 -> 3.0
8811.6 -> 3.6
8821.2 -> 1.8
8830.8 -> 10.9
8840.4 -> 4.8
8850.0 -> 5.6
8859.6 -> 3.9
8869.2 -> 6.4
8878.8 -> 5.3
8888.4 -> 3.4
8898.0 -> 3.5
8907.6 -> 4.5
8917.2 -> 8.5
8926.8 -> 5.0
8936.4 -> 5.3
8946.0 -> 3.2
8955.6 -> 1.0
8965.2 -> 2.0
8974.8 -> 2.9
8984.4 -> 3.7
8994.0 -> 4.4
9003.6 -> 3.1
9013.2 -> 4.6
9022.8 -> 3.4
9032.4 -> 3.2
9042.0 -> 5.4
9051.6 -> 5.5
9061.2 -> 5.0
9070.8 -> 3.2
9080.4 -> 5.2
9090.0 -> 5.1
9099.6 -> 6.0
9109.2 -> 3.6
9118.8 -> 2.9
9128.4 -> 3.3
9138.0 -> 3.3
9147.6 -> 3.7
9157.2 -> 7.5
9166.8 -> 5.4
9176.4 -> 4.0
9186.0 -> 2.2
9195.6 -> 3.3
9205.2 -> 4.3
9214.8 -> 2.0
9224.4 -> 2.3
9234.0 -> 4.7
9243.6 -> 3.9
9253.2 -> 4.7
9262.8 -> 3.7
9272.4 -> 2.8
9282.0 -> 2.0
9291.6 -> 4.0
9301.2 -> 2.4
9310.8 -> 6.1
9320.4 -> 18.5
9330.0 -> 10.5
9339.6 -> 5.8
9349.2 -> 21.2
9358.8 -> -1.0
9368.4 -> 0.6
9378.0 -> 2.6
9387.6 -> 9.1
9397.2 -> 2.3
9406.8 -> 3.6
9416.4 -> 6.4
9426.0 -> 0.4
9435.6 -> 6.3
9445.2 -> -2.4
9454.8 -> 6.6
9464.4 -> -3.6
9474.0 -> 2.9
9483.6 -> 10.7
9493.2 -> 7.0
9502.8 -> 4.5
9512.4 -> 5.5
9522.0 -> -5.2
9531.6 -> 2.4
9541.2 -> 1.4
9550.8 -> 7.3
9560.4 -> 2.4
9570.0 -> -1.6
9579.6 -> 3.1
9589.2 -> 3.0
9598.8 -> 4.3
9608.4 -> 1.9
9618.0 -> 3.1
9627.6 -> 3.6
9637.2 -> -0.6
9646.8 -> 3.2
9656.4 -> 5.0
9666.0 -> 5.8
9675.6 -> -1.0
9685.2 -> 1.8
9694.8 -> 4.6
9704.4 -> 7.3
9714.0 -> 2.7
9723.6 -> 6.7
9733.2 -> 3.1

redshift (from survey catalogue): 0.081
